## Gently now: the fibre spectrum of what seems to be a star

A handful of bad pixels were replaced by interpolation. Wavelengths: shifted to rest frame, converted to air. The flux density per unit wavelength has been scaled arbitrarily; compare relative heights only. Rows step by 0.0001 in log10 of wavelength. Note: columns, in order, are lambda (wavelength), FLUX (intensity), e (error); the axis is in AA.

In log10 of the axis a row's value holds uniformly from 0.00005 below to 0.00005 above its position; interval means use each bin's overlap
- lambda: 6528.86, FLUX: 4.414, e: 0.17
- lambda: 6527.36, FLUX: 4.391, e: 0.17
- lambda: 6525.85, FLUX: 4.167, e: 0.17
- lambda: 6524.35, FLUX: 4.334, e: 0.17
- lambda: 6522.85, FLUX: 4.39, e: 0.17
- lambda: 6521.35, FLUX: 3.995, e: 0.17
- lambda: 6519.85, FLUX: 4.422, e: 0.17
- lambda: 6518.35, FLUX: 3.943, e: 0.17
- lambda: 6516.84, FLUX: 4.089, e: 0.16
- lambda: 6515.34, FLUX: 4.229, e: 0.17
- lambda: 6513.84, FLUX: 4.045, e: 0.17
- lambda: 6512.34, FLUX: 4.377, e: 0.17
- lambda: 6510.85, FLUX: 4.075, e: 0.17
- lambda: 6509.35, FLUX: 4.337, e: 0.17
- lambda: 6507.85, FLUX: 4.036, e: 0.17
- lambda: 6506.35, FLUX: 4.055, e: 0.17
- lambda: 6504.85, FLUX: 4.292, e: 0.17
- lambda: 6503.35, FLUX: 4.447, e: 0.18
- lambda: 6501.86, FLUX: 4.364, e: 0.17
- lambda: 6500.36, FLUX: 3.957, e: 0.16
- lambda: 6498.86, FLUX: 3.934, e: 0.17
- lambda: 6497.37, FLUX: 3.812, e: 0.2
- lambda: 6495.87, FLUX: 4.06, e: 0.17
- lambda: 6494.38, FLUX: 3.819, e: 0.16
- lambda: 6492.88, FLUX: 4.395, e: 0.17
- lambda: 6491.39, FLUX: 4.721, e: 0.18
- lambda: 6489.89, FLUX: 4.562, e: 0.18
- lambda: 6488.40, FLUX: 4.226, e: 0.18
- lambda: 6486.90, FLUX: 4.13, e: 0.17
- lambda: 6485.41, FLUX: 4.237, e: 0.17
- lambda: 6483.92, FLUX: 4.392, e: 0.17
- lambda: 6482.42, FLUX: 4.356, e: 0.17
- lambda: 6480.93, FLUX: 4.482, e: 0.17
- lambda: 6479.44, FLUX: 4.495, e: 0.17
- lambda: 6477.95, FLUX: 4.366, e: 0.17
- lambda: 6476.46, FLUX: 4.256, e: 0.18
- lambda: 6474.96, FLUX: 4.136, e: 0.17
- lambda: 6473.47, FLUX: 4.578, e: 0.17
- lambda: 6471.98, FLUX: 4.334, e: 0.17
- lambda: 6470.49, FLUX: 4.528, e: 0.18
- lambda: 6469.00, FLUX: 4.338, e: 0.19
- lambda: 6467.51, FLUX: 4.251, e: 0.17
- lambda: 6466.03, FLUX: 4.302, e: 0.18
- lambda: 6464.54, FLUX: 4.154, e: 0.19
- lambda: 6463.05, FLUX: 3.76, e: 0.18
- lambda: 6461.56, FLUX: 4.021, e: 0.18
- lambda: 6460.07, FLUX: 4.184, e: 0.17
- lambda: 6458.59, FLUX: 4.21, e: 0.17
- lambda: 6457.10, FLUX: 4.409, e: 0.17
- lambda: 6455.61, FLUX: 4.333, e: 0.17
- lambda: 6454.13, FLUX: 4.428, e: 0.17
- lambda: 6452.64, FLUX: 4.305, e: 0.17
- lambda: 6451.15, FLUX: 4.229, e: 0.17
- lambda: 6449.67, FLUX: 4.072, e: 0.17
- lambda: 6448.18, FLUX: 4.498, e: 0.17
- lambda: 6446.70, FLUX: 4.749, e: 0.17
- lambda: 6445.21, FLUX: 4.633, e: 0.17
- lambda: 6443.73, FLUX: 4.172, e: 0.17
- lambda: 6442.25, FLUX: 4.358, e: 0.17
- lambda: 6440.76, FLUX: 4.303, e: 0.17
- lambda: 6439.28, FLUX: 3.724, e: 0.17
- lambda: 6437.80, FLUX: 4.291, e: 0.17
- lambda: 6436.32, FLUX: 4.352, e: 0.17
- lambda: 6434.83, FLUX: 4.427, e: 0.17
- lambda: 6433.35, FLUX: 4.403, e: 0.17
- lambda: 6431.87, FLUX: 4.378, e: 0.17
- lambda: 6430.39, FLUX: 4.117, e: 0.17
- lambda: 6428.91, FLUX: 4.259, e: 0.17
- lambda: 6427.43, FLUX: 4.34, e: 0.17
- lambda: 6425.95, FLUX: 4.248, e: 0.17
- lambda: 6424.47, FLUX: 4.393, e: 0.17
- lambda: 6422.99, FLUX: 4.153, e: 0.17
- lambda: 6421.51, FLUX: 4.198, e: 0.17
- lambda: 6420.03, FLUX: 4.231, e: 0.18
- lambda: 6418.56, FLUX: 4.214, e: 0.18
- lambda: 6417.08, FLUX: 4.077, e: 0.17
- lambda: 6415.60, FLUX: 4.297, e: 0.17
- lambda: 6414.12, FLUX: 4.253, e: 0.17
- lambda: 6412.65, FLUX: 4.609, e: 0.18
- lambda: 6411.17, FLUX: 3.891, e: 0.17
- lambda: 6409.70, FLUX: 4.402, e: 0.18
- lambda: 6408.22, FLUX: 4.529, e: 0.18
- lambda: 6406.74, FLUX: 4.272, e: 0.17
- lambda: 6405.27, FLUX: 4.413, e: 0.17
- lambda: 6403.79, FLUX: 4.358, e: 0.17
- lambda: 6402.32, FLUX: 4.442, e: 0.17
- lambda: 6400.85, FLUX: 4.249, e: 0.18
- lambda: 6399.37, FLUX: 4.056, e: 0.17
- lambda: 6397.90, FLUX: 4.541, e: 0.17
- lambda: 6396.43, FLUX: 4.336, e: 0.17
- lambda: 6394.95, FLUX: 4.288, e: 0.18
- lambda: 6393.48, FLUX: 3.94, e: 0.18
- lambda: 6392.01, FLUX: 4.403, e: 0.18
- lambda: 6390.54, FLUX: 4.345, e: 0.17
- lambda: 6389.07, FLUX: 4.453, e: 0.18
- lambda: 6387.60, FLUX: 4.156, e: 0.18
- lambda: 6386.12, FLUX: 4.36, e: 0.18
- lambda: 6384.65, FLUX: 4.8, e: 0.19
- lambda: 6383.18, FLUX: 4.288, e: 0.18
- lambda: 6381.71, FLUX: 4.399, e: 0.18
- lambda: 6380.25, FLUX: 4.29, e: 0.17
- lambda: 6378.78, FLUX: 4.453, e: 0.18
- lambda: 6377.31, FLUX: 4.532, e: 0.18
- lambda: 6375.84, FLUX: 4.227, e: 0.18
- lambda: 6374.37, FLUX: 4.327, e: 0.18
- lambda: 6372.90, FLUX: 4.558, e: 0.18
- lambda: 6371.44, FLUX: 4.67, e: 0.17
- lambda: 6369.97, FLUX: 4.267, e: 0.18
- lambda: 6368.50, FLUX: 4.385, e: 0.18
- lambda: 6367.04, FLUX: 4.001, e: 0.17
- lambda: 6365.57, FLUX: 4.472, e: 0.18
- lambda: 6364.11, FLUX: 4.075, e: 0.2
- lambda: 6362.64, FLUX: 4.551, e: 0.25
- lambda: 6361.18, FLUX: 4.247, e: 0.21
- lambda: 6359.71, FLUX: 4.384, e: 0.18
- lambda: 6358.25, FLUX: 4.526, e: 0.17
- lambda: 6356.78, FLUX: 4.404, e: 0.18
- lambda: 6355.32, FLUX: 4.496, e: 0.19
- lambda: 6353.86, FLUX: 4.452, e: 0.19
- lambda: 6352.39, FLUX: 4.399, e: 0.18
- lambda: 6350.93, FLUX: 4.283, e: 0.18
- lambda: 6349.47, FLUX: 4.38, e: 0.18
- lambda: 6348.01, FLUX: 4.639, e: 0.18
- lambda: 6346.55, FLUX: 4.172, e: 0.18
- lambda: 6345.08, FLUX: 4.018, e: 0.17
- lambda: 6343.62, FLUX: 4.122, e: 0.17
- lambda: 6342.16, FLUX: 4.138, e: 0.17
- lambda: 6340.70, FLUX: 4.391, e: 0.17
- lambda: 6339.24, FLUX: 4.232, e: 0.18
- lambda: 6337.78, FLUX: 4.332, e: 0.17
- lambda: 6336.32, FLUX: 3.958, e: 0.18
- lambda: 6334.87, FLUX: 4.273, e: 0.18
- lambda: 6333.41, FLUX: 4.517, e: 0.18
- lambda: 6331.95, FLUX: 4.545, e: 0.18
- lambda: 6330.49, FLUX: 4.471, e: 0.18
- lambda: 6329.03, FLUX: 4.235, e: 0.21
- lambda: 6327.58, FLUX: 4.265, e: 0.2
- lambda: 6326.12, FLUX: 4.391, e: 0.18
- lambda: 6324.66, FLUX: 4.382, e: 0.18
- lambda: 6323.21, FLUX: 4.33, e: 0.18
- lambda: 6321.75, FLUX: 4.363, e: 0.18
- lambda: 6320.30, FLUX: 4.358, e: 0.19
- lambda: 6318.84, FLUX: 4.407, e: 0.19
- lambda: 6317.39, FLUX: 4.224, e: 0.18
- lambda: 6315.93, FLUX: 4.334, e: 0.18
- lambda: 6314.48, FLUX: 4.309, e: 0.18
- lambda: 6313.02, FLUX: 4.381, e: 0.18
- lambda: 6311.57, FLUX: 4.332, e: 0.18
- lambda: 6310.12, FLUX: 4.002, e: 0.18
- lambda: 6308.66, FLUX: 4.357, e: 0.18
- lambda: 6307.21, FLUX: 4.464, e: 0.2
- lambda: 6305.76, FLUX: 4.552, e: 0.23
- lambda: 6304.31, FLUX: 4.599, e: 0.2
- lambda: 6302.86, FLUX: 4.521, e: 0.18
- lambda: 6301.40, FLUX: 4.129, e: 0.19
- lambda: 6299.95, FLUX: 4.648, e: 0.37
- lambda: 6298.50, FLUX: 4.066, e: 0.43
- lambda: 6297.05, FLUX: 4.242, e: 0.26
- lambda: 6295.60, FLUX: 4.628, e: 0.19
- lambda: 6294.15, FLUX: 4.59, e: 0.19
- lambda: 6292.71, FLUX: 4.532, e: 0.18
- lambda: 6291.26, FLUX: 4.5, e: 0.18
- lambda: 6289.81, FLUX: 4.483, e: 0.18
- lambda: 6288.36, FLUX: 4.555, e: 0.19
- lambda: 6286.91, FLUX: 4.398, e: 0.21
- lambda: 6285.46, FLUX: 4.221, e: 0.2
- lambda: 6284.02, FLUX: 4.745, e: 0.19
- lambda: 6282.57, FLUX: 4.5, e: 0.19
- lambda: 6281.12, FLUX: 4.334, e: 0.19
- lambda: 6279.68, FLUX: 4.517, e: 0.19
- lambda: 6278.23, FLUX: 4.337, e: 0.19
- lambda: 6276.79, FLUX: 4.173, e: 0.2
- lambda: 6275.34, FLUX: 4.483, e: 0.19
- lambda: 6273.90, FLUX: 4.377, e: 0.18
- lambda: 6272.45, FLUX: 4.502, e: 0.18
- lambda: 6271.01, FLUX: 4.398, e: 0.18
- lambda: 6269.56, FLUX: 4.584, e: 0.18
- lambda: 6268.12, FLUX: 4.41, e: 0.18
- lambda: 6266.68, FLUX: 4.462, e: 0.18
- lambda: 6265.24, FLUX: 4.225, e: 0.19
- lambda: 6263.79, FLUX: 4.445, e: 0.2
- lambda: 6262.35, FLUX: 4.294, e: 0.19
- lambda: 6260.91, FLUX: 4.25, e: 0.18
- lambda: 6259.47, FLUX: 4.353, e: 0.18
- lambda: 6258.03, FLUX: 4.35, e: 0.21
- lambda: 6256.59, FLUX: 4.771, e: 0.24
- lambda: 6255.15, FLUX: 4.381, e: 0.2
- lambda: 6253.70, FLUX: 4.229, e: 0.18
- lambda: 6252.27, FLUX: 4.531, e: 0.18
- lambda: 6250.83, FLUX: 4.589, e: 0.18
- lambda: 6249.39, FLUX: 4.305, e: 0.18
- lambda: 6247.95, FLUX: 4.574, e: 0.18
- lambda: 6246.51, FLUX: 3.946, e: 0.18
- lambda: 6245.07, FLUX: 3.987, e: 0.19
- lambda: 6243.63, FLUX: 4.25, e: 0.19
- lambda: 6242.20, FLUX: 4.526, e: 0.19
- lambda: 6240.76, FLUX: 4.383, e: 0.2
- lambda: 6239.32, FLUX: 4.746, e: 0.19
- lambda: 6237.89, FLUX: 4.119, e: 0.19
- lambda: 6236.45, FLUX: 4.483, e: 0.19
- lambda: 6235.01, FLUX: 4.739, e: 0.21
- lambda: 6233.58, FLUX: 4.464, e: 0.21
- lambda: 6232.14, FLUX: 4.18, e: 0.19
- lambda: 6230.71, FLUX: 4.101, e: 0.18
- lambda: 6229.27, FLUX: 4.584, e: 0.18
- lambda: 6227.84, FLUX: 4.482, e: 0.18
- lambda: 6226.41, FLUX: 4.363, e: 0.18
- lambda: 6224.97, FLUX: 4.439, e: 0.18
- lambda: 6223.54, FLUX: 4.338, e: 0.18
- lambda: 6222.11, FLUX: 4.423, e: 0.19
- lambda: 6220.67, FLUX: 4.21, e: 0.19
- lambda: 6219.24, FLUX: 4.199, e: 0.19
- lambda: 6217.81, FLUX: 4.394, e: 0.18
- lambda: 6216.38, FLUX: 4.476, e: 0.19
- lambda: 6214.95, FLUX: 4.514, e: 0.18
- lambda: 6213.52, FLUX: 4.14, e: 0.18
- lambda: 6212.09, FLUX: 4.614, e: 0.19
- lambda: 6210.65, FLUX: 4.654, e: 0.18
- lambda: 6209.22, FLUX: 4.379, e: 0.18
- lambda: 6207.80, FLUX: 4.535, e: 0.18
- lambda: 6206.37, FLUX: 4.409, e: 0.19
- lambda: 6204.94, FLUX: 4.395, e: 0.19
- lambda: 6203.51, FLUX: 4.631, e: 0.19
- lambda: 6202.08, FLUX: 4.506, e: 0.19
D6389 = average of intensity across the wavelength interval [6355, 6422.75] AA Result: 4.34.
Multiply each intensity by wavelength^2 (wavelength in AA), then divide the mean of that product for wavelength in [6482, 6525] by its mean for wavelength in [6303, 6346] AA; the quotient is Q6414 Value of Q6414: 1.0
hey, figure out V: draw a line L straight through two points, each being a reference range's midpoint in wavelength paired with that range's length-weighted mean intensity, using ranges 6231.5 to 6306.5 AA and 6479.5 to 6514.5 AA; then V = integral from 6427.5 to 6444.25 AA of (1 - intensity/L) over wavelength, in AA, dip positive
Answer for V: 0.1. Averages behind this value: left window 4.42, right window 4.23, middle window 4.26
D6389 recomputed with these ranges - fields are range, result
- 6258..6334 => 4.4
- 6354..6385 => 4.39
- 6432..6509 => 4.27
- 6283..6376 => 4.37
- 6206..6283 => 4.4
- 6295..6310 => 4.4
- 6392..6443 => 4.28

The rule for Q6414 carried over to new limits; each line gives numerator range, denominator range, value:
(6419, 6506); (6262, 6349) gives 1.03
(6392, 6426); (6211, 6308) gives 1.02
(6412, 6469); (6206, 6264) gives 1.04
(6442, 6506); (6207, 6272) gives 1.05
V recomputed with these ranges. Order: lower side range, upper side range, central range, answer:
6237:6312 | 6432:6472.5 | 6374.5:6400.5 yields -0.1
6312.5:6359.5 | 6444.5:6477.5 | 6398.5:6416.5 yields 0.0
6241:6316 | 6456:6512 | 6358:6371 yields 0.0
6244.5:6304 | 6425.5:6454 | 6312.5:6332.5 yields 0.1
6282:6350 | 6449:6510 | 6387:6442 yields 0.2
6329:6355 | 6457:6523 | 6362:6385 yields -0.5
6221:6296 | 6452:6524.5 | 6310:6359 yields 0.3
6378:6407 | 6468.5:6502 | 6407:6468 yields 0.6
